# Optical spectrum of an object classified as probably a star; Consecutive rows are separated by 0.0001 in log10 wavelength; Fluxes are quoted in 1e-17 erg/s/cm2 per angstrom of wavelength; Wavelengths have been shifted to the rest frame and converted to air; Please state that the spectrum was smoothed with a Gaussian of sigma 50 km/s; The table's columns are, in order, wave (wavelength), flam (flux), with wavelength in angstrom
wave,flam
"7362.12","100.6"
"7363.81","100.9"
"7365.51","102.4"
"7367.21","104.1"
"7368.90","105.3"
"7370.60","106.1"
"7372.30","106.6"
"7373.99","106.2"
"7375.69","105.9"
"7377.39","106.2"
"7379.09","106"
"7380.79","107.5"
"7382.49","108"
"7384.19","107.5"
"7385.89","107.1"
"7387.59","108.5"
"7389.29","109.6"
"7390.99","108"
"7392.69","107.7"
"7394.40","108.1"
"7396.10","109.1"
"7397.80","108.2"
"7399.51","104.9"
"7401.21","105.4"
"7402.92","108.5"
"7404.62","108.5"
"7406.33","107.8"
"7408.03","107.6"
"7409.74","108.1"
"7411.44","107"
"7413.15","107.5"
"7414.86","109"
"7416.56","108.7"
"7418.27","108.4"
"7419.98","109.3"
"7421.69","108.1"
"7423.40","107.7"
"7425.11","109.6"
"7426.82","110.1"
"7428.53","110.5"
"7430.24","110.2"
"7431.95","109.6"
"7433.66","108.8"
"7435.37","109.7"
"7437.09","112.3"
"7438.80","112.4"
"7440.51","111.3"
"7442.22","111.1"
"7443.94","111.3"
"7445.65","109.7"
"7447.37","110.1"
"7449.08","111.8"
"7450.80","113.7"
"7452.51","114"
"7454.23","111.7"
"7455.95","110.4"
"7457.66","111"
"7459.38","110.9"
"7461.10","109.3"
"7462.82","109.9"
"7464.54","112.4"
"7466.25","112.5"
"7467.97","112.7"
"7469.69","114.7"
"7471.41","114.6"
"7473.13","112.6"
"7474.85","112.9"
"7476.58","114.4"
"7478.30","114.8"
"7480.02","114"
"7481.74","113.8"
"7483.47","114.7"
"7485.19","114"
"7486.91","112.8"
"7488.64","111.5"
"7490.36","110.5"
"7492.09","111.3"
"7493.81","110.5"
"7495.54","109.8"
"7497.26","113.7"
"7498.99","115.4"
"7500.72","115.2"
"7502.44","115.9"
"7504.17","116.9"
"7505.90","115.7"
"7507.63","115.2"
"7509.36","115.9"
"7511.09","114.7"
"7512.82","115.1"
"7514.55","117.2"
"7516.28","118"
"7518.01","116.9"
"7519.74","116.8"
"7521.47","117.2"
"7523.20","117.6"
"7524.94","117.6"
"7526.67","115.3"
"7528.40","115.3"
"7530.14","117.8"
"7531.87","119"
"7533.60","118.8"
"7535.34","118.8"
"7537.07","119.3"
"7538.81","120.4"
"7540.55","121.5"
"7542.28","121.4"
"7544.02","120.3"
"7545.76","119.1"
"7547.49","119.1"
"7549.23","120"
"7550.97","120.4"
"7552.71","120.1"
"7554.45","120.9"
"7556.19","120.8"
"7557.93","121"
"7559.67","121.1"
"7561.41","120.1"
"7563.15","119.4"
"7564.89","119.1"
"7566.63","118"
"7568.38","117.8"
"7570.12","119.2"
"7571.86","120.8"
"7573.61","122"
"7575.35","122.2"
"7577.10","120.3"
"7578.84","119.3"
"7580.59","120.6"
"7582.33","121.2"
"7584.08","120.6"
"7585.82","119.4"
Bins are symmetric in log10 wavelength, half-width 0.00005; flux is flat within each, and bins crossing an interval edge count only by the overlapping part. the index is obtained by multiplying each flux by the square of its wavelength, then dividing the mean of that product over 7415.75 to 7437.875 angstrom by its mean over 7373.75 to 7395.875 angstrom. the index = 1.03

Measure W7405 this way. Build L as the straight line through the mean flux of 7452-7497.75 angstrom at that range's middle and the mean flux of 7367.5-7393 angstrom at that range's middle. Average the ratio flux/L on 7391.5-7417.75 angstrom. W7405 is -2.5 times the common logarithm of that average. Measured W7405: 0.01 mag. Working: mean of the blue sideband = 107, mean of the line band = 108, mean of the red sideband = 112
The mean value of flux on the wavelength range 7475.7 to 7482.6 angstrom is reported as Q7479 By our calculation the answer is 114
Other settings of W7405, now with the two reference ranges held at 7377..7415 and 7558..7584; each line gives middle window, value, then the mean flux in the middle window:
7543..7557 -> -0.01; 120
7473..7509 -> 0.01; 114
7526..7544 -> -0.01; 119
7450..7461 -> 0.00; 112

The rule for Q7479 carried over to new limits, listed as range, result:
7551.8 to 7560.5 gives 121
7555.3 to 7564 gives 121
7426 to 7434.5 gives 110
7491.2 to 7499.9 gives 112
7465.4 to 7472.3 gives 114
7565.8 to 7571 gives 118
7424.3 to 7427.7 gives 110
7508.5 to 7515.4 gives 116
